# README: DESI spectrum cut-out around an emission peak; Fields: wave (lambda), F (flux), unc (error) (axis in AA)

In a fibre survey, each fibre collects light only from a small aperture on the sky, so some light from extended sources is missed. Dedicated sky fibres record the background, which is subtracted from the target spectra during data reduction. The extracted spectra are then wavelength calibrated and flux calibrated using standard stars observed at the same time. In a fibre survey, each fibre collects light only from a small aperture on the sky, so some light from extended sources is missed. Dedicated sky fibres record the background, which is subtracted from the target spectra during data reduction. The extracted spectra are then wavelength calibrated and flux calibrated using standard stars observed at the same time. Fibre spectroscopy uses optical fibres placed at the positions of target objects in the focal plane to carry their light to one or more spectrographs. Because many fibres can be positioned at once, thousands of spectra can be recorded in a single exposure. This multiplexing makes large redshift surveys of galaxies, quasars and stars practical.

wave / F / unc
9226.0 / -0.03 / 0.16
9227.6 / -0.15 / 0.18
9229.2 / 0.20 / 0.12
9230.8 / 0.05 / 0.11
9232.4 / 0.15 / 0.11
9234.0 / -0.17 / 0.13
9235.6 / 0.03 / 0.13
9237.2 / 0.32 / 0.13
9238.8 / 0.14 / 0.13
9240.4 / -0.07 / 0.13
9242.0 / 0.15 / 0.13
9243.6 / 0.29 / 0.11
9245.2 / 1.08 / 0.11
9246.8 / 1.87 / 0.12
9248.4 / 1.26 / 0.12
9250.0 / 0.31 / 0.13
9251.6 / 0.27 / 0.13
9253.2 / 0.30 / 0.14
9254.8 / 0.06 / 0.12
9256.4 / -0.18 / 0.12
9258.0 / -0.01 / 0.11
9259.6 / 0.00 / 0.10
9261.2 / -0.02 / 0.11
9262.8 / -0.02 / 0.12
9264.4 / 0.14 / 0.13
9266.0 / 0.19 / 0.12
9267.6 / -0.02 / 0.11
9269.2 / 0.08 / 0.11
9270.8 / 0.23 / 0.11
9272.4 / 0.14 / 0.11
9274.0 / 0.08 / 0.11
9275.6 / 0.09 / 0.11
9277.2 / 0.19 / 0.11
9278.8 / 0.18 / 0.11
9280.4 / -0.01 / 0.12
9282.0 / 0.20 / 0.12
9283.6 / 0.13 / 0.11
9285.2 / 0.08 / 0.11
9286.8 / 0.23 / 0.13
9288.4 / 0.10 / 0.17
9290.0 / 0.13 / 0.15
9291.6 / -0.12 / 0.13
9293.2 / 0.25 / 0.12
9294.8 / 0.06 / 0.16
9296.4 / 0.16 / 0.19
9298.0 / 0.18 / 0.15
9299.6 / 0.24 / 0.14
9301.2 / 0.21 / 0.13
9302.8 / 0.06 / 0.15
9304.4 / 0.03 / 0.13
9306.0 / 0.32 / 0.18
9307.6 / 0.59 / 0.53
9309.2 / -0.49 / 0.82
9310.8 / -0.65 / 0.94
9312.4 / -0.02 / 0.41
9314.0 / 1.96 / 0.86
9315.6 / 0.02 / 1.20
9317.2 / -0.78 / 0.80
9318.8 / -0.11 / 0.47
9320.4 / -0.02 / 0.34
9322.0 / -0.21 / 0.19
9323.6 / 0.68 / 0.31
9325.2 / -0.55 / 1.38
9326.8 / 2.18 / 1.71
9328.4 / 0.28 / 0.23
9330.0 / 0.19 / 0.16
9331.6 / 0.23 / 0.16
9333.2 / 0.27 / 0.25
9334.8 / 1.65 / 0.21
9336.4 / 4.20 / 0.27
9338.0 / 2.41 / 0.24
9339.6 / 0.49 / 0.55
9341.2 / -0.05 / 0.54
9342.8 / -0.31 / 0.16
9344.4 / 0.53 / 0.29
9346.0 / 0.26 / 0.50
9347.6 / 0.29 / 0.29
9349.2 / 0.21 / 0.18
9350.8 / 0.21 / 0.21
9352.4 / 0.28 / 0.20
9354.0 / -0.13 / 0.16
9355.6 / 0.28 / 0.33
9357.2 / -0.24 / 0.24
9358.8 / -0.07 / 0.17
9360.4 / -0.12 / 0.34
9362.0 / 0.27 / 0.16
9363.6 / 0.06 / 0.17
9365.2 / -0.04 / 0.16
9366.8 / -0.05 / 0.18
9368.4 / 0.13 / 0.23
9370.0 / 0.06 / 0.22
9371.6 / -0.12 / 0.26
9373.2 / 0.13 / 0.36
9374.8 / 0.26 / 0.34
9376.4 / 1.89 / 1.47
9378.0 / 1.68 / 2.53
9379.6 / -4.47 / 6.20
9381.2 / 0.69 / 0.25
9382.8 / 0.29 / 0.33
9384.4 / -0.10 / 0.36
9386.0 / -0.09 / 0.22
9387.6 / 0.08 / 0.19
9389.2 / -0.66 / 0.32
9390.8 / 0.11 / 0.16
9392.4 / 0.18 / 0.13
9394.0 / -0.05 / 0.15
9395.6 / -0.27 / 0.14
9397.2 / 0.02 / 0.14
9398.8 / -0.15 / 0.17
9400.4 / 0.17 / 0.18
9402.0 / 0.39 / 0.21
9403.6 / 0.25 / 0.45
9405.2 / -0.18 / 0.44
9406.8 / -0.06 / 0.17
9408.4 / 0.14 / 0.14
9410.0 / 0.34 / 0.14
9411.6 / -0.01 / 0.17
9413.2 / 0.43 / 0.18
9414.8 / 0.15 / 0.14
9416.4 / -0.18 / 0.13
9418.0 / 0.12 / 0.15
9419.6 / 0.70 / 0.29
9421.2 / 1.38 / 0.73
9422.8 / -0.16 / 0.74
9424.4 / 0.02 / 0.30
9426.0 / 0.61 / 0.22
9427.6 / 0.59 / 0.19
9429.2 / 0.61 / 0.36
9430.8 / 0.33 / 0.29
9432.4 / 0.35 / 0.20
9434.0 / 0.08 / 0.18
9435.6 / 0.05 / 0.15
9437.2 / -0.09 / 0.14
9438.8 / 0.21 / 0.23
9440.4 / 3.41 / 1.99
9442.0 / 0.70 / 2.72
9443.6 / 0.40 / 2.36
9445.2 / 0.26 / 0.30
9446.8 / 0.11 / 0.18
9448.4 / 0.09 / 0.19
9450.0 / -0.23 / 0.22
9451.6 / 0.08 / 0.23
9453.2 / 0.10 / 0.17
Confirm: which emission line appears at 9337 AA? [O III]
